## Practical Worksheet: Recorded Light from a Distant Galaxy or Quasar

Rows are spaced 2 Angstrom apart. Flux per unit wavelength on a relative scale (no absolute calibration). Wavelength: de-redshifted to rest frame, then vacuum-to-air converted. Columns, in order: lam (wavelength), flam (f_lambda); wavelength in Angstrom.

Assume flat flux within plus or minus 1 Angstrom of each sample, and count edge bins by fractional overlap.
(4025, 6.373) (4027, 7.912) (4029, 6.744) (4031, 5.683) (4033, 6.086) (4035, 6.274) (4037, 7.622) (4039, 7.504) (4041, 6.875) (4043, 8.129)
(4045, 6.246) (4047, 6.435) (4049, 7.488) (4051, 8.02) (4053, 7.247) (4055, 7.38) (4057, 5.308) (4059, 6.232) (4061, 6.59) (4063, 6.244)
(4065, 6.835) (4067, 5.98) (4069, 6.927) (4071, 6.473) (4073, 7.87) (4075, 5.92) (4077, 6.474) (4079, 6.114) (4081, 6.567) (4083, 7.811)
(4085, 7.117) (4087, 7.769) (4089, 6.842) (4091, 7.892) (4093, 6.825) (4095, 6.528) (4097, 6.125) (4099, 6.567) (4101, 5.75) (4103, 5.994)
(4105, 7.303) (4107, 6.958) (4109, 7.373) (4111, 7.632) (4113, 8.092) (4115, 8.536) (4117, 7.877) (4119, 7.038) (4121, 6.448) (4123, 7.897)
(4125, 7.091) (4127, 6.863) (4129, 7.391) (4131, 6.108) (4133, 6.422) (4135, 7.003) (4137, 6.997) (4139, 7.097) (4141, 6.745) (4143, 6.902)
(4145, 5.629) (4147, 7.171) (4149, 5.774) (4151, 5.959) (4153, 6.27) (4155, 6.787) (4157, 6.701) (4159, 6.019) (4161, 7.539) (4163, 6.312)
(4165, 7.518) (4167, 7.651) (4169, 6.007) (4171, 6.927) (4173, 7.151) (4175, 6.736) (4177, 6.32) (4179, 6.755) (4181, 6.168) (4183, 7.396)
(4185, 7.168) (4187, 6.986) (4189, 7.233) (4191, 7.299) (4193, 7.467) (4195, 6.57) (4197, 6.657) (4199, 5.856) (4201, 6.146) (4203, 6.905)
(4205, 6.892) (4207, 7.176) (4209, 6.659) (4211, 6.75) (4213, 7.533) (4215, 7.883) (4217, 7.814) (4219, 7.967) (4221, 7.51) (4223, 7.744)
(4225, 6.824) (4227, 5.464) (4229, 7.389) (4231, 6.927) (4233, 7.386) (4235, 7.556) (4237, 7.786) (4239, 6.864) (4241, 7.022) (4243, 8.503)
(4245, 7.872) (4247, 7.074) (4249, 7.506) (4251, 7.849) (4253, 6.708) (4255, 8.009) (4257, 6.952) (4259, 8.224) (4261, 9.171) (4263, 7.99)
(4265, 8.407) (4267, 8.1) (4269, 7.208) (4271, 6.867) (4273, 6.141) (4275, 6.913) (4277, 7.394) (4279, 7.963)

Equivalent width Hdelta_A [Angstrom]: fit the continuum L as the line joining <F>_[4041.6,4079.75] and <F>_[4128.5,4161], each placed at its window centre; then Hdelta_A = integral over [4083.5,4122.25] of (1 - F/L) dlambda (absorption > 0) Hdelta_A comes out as -2.6 Angstrom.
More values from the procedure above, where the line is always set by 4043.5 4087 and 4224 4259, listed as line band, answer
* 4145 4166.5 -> 1.40 Angstrom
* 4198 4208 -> 0.82 Angstrom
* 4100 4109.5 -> 0.34 Angstrom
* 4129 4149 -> 0.93 Angstrom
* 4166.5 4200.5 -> 1.45 Angstrom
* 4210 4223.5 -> -0.68 Angstrom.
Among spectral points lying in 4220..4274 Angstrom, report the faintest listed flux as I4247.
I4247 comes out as 5.464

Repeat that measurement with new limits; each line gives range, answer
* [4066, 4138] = 5.75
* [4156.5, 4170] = 6.007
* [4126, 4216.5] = 5.629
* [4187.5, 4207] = 5.856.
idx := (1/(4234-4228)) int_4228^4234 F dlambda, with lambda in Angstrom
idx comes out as 7.23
